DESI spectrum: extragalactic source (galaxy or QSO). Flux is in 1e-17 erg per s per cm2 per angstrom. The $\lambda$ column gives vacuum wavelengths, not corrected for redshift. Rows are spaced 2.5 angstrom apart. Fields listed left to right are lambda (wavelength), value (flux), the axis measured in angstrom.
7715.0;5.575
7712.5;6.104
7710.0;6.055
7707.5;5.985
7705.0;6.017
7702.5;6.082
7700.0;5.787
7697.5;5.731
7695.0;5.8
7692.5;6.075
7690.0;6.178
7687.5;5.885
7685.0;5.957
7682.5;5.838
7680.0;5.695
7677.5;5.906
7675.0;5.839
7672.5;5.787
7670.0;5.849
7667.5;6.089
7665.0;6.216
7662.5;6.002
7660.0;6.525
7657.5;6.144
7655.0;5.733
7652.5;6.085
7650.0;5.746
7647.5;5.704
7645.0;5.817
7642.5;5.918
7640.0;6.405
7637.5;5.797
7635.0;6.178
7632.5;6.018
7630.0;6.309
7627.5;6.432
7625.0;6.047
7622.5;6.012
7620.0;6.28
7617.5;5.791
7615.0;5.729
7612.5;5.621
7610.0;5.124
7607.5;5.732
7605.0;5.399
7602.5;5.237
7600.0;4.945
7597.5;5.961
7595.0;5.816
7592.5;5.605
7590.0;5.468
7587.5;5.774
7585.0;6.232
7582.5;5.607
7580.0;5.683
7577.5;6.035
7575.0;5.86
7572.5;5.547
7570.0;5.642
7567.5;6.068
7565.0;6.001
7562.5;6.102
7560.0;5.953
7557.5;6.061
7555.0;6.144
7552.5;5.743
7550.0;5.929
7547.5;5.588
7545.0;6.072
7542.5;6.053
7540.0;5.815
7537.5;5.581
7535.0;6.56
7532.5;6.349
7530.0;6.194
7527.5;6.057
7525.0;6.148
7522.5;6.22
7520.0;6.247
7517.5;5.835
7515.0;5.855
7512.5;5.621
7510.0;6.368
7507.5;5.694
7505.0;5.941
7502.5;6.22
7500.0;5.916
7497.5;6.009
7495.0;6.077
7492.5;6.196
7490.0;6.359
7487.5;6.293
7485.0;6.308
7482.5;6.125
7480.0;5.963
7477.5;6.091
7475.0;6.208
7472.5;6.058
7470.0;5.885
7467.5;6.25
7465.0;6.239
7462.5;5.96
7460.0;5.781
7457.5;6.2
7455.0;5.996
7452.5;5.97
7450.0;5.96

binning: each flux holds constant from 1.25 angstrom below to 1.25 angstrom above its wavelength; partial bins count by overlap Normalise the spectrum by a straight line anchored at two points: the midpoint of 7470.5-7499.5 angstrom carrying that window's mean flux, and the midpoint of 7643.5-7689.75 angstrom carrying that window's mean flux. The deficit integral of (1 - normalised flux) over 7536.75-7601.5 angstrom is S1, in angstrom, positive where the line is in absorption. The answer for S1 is 2.46 angstrom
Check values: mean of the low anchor 6.14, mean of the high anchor 5.94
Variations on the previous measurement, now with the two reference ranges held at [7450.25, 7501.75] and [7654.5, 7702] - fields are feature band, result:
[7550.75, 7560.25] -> 0.10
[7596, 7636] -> 1.32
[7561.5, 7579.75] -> 0.45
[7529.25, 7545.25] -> -0.09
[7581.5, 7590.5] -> 0.33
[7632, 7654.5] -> 0.09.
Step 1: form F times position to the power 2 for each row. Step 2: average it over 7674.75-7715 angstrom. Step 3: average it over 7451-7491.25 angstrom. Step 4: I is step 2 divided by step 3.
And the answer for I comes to 1.03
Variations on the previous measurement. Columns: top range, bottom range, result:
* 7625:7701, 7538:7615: 1.06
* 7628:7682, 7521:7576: 1.03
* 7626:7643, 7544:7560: 1.06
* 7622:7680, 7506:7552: 1.03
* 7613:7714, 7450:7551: 1.03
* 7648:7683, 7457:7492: 1.02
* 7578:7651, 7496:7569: 0.99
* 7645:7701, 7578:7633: 1.05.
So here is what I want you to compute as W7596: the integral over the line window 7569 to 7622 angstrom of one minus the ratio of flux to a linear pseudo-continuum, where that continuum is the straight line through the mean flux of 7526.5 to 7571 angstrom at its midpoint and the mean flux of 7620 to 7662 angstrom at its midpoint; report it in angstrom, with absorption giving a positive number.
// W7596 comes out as 3.1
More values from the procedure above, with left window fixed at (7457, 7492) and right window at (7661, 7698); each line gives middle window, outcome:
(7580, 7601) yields 1.15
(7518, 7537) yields -0.43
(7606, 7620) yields 0.79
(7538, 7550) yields 0.38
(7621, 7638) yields -0.43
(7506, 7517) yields 0.37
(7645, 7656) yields 0.26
